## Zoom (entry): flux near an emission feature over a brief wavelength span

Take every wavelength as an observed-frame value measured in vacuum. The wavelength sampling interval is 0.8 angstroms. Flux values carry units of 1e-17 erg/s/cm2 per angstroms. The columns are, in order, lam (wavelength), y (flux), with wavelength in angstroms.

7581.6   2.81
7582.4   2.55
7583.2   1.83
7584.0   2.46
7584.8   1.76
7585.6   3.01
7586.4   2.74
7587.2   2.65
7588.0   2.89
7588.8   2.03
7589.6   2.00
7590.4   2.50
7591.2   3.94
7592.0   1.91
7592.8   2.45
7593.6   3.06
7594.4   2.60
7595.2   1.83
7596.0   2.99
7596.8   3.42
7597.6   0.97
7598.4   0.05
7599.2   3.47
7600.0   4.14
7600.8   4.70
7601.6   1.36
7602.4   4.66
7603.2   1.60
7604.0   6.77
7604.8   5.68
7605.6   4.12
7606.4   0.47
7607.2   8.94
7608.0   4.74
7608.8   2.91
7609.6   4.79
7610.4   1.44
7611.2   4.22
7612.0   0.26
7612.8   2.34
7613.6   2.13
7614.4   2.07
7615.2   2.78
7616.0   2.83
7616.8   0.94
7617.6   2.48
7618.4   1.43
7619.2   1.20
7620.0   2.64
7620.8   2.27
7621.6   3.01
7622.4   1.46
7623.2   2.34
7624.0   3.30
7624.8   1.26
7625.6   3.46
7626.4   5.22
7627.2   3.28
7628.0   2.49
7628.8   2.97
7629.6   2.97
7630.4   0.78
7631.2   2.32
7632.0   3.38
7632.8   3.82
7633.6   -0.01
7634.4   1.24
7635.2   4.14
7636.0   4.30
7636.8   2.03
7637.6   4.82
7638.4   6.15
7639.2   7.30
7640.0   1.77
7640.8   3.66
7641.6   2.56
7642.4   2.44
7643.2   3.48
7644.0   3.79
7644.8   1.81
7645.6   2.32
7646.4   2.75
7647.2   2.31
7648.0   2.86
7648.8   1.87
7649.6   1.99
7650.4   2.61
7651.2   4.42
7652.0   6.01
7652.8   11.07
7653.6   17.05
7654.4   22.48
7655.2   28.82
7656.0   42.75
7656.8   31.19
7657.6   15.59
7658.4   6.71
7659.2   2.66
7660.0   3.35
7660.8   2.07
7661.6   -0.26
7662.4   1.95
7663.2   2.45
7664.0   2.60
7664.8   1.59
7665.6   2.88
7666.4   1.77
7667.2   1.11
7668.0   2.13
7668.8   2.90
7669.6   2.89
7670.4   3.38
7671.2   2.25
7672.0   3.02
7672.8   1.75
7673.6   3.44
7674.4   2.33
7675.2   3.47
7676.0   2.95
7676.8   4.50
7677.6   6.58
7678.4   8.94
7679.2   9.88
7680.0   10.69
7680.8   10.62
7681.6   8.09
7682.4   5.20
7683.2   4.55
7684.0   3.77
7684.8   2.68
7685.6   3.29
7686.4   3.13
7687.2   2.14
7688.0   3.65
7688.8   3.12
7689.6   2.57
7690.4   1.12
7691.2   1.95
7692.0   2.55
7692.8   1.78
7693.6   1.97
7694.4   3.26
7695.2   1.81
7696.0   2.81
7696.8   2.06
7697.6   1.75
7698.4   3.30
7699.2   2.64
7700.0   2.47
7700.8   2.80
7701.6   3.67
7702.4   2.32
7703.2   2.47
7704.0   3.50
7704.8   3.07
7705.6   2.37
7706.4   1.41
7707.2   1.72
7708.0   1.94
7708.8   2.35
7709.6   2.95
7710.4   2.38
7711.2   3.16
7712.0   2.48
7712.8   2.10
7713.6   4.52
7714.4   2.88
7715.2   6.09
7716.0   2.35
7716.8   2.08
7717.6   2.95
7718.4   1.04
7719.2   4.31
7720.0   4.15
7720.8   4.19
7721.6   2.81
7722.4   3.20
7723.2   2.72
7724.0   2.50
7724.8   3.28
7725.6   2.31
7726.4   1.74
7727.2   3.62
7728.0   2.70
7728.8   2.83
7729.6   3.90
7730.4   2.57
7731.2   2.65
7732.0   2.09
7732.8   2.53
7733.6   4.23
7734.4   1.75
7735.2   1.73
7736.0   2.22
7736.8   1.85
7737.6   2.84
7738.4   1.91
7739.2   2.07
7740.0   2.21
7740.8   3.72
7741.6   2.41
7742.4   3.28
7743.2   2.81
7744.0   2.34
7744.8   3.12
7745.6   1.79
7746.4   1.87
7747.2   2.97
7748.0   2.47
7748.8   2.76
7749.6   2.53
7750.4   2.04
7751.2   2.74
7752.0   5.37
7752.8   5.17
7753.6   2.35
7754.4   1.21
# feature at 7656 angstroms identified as H-alpha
